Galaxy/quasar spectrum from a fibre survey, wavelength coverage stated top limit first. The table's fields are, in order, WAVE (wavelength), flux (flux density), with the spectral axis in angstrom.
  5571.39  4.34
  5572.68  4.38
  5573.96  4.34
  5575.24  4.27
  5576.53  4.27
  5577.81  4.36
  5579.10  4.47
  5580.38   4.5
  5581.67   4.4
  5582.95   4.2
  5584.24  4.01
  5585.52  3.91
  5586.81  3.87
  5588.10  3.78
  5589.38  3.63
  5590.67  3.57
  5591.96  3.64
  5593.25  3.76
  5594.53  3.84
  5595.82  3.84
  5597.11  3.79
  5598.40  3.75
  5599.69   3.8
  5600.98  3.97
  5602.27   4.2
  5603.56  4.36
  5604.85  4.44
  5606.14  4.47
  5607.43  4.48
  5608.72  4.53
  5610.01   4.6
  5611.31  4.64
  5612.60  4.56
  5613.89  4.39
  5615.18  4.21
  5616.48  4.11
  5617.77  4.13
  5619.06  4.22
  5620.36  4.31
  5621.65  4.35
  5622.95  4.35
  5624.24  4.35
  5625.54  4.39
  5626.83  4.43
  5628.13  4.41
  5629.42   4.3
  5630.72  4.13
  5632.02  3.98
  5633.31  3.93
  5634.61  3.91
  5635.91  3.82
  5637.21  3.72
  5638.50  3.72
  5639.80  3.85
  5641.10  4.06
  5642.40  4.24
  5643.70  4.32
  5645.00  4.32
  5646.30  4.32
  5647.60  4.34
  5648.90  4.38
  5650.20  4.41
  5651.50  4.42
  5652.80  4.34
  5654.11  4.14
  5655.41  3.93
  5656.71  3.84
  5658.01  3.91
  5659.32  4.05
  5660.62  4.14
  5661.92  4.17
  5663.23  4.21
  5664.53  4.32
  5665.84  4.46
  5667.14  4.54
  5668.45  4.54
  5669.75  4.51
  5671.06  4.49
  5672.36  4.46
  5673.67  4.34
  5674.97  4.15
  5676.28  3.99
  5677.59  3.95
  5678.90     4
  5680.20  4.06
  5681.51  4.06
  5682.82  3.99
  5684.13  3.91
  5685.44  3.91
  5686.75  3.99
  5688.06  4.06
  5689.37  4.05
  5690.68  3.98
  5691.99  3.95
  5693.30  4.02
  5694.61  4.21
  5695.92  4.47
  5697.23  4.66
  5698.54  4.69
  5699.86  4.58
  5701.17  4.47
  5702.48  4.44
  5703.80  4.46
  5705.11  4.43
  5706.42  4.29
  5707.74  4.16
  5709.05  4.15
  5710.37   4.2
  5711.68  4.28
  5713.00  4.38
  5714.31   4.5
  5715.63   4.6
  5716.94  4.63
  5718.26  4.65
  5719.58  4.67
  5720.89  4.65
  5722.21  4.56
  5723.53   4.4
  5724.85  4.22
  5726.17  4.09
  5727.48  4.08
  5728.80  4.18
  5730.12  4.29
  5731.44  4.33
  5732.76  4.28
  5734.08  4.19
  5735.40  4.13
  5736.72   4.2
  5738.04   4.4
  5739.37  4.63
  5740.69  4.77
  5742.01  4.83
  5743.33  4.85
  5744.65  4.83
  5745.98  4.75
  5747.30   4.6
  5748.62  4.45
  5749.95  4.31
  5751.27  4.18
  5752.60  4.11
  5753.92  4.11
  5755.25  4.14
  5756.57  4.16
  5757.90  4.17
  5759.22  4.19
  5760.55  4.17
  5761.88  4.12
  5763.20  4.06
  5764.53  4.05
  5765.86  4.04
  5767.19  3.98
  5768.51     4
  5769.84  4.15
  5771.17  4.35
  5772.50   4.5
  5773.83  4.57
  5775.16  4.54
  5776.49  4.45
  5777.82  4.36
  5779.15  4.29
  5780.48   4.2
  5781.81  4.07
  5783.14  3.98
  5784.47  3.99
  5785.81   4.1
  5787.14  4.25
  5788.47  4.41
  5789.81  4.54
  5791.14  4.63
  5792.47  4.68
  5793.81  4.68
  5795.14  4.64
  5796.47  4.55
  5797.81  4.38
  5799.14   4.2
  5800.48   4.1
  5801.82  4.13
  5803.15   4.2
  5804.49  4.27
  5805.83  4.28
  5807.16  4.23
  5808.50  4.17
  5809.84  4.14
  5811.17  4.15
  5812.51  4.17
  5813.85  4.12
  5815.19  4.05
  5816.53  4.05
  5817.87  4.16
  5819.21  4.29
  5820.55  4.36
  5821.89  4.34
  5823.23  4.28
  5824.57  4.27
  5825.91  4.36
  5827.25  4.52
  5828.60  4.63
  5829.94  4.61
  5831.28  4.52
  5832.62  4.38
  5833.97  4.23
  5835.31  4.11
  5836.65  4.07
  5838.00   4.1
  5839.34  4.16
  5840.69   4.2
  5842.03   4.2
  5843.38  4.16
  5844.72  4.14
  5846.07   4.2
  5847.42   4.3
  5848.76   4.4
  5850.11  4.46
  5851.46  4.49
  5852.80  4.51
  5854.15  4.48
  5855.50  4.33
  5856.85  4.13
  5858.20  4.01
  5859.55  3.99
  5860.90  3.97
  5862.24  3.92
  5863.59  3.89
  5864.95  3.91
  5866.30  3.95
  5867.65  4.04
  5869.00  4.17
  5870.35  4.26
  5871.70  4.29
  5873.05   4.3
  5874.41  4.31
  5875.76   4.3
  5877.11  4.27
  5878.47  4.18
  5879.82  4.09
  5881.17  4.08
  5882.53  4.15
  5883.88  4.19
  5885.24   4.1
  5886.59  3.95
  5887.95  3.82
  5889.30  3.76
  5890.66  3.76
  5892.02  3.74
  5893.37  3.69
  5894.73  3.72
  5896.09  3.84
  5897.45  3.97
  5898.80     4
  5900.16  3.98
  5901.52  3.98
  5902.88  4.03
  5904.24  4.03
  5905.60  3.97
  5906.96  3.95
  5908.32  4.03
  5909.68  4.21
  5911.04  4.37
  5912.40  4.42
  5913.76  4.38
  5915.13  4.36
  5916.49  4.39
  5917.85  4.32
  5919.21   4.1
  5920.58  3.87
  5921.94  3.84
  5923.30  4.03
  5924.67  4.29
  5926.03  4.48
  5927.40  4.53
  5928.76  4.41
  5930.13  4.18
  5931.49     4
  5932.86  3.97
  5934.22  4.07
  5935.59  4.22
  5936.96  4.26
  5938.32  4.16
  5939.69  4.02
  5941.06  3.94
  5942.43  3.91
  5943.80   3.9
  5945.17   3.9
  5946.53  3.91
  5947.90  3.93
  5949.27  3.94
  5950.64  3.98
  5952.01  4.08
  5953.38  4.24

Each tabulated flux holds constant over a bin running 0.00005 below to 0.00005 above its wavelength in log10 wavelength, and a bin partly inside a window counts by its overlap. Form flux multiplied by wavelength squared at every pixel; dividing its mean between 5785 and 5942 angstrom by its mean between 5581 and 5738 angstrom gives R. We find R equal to 1.1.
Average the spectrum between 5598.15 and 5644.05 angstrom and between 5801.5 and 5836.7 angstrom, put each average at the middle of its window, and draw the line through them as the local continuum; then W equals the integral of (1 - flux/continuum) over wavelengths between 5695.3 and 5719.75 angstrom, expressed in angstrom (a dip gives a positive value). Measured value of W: -1.3 angstrom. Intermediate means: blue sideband 4.21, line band 4.45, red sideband 4.27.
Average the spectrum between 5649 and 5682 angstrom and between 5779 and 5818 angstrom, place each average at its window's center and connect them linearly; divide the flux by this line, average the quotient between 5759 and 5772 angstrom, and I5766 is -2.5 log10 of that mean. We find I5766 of 0.04 mag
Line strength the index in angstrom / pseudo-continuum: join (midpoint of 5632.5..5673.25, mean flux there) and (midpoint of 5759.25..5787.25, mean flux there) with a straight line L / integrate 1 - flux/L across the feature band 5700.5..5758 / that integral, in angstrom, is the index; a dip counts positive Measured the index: -2.7 angstrom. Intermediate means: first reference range 4.19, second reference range 4.2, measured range 4.39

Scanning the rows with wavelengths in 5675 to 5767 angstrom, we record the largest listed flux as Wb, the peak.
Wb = 4.85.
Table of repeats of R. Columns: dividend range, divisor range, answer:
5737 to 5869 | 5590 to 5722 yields 1.07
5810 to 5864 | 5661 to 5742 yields 1.03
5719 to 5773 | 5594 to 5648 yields 1.08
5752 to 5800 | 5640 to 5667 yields 1.06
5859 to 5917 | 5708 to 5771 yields 0.99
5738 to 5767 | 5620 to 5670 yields 1.08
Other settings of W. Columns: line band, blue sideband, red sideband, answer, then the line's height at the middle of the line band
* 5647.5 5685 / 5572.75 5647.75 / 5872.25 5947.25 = -0.58 angstrom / 4.14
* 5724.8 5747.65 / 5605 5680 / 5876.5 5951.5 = -1.37 angstrom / 4.18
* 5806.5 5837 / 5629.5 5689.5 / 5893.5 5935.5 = -1.07 angstrom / 4.13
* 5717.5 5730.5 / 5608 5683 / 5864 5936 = -0.62 angstrom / 4.18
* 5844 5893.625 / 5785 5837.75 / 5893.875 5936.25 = 0.98 angstrom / 4.21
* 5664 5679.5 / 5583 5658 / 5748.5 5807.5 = -0.52 angstrom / 4.17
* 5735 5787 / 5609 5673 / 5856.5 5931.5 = -1.67 angstrom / 4.17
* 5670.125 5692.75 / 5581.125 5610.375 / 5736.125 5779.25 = 0.60 angstrom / 4.2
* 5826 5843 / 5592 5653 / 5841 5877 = -0.46 angstrom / 4.2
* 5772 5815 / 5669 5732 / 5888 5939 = -1.12 angstrom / 4.2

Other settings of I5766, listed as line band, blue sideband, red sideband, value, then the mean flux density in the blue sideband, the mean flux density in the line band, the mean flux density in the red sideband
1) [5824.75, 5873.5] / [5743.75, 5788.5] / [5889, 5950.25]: -0.021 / 4.25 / 4.23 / 4.06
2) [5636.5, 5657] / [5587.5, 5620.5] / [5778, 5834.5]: 0.000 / 4.11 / 4.15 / 4.3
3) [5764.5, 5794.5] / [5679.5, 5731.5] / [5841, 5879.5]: -0.014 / 4.29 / 4.3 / 4.2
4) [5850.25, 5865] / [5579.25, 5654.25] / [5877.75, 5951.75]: -0.023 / 4.15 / 4.17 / 4.06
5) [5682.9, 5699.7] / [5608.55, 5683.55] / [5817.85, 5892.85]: 0.012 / 4.22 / 4.16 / 4.19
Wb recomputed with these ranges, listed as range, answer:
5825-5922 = 4.63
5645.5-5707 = 4.69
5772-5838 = 4.68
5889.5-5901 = 4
